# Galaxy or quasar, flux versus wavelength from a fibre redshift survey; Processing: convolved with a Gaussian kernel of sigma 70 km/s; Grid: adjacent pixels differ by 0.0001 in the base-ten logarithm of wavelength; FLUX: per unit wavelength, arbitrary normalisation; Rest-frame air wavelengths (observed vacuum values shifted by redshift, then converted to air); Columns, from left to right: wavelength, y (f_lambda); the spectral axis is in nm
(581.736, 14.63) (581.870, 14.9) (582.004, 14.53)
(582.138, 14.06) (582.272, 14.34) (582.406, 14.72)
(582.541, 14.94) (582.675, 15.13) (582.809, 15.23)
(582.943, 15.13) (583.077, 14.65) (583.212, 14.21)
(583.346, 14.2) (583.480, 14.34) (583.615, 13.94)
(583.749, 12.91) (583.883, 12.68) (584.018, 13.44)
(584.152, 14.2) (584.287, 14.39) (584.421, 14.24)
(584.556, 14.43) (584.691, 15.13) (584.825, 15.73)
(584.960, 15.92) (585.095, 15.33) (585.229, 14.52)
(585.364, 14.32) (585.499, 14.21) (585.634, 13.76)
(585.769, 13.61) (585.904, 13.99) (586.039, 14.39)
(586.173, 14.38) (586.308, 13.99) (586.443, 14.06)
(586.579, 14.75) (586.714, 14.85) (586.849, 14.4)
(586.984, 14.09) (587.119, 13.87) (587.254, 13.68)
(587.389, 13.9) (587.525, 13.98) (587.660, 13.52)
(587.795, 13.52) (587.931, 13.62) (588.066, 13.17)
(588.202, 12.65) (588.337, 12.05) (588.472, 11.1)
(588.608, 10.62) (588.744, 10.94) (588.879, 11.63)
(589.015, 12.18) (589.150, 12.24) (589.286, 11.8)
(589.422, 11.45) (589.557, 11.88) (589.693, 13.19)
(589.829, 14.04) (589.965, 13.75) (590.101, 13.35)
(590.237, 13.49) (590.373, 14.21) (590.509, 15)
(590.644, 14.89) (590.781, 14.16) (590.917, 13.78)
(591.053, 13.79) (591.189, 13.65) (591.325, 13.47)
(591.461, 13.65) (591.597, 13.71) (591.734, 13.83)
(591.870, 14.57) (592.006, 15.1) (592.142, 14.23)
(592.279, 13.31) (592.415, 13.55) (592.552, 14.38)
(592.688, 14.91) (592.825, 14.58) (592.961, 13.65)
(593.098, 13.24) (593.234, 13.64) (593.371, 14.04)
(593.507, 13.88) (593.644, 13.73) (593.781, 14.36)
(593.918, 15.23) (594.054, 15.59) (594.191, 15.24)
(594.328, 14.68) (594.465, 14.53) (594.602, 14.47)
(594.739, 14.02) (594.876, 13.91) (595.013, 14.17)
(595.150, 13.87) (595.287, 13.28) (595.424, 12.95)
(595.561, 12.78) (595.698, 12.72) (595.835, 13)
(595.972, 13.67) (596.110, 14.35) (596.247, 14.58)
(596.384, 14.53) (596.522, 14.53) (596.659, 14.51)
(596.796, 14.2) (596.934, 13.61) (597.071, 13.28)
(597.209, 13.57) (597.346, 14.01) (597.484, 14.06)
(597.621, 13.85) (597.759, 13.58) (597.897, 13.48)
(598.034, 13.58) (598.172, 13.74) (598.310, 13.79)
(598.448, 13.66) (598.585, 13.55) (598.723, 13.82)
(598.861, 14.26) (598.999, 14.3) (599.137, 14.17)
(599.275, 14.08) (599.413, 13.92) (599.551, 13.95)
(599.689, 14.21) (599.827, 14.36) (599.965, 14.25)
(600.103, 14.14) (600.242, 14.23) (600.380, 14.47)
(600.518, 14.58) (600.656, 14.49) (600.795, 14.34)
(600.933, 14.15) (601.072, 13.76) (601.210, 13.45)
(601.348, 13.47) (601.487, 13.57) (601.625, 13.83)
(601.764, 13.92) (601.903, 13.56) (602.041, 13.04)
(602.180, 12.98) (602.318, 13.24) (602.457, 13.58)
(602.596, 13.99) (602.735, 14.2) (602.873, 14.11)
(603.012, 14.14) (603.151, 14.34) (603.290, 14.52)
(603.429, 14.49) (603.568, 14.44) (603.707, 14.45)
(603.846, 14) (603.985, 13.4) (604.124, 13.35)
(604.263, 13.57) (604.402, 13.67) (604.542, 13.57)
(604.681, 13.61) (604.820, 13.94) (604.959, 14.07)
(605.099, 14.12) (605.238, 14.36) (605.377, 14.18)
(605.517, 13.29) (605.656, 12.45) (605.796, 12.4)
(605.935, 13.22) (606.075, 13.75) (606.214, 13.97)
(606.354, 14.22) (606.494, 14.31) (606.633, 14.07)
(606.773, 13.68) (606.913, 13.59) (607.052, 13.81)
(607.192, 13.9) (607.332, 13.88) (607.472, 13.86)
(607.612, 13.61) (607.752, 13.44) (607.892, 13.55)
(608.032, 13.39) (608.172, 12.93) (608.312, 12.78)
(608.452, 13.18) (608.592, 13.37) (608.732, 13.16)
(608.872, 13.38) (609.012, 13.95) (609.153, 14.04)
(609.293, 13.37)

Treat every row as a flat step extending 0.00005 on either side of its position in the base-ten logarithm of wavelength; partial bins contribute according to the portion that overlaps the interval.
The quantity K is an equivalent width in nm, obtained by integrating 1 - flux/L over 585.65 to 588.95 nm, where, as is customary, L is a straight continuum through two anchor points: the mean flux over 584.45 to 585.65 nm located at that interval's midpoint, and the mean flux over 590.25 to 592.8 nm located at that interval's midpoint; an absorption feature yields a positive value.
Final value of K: 0.28 nm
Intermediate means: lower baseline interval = 14.8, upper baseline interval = 14.1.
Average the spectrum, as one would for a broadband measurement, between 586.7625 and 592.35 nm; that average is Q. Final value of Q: 13.3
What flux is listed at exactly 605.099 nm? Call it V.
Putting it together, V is 14.12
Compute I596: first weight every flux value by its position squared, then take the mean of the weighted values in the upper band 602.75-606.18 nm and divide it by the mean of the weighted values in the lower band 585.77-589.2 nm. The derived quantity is 1.10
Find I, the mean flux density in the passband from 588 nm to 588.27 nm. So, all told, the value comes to 12.9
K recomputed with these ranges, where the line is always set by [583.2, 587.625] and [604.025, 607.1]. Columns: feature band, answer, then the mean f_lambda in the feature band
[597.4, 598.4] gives 0.012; 13.7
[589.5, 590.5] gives 0.041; 13.5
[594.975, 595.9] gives 0.049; 13.2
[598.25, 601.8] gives -0.049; 14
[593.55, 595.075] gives -0.058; 14.5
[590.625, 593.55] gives 0.014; 14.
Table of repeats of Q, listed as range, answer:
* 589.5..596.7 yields 14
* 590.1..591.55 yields 14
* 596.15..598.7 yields 13.9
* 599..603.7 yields 14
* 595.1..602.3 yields 13.8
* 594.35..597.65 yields 13.9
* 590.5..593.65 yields 14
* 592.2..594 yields 14.1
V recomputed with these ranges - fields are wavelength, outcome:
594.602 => 14.47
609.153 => 14.04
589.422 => 11.45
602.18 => 12.98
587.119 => 13.87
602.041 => 13.04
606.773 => 13.68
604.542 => 13.57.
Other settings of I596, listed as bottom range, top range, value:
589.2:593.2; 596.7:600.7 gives 1.04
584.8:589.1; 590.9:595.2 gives 1.06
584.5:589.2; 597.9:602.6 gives 1.06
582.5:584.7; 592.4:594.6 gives 1.04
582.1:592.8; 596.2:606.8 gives 1.05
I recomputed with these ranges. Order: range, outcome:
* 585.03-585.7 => 14.4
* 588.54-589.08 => 11.3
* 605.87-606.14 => 13.5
